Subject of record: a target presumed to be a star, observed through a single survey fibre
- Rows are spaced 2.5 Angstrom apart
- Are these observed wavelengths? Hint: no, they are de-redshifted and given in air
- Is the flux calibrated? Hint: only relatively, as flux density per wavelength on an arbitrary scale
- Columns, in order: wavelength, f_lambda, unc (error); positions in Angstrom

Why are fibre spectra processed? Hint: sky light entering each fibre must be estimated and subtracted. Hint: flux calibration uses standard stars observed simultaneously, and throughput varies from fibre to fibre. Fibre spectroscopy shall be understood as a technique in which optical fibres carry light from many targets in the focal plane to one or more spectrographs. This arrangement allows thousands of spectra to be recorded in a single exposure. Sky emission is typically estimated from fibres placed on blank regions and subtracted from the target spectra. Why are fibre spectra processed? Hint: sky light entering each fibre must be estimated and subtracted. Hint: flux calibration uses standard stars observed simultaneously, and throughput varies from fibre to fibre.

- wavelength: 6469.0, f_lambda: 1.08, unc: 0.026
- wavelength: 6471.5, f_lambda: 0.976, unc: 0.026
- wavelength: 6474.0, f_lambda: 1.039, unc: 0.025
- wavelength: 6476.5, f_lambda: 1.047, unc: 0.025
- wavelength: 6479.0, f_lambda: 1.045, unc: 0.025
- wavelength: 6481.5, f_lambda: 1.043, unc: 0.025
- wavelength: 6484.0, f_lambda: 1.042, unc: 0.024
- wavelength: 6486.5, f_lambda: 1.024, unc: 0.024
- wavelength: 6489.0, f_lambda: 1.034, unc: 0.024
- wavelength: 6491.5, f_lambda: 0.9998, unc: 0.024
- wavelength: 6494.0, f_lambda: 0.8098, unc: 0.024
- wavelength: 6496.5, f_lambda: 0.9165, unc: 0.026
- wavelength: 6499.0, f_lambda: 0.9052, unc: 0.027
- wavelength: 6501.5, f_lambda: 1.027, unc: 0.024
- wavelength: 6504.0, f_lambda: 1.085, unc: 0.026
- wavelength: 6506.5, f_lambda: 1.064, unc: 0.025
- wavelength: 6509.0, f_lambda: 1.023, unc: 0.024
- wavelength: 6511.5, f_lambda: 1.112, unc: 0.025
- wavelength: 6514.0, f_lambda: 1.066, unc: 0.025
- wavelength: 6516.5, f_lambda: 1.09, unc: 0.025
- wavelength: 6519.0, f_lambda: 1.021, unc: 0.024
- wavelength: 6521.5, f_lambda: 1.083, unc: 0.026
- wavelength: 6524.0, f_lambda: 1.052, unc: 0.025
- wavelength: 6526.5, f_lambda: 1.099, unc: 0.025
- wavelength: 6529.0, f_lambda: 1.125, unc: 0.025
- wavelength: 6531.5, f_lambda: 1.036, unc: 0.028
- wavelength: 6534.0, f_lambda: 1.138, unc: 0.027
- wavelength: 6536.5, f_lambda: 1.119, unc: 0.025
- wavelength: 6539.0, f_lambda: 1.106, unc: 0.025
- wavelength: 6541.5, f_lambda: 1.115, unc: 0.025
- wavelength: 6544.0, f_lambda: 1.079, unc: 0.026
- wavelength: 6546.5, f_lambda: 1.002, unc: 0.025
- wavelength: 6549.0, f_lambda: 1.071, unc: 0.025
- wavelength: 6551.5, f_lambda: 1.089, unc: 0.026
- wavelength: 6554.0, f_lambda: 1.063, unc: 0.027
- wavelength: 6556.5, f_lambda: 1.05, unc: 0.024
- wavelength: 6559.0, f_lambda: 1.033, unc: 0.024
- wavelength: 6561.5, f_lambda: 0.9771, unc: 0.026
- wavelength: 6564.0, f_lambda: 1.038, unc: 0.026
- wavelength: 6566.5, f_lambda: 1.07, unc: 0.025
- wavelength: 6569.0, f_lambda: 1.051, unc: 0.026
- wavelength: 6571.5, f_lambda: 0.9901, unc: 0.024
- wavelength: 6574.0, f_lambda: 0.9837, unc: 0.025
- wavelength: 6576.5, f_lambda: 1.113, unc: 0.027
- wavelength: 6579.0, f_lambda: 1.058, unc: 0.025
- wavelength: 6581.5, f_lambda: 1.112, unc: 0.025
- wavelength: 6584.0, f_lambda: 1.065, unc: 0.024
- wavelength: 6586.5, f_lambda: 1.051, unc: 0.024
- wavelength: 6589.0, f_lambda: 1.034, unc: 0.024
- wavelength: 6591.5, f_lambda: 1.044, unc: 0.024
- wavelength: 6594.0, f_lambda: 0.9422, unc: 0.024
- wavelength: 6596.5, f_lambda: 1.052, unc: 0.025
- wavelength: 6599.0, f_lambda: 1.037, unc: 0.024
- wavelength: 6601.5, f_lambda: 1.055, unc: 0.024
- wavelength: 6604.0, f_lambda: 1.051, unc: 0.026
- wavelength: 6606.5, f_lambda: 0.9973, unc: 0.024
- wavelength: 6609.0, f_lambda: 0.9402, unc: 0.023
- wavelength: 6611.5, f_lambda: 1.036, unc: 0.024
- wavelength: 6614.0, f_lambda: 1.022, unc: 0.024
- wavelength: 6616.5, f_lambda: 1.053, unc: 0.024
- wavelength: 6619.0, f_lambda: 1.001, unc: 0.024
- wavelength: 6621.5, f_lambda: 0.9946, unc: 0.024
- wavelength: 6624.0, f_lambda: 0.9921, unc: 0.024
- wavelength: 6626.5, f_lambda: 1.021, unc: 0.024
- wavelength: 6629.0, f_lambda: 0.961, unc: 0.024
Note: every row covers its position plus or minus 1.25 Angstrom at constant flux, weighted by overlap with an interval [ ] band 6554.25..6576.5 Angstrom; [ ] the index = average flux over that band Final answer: 1.03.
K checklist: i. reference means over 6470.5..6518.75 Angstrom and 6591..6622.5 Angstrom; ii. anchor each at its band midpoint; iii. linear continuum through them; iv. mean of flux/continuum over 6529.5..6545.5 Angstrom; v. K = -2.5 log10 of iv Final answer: -0.083 mag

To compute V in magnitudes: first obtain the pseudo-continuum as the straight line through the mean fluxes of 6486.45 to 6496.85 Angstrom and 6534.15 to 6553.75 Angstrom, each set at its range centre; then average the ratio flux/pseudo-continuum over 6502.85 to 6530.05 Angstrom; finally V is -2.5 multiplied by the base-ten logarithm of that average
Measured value -0.06 mag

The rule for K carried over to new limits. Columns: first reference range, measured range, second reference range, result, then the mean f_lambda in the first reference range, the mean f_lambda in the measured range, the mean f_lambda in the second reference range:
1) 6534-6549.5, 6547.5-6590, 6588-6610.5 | 0.004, 1.09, 1.05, 1.02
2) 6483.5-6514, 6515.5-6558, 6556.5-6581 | -0.057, 1.01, 1.08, 1.04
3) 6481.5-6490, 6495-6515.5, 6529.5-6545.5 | 0.038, 1.03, 1.02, 1.1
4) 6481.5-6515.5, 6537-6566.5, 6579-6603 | -0.030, 1.01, 1.06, 1.04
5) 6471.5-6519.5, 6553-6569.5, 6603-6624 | -0.027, 1.02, 1.04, 1.01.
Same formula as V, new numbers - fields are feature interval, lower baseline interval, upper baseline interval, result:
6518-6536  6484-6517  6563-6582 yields -0.06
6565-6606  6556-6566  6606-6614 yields -0.03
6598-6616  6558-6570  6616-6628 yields -0.01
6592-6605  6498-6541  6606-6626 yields -0.01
